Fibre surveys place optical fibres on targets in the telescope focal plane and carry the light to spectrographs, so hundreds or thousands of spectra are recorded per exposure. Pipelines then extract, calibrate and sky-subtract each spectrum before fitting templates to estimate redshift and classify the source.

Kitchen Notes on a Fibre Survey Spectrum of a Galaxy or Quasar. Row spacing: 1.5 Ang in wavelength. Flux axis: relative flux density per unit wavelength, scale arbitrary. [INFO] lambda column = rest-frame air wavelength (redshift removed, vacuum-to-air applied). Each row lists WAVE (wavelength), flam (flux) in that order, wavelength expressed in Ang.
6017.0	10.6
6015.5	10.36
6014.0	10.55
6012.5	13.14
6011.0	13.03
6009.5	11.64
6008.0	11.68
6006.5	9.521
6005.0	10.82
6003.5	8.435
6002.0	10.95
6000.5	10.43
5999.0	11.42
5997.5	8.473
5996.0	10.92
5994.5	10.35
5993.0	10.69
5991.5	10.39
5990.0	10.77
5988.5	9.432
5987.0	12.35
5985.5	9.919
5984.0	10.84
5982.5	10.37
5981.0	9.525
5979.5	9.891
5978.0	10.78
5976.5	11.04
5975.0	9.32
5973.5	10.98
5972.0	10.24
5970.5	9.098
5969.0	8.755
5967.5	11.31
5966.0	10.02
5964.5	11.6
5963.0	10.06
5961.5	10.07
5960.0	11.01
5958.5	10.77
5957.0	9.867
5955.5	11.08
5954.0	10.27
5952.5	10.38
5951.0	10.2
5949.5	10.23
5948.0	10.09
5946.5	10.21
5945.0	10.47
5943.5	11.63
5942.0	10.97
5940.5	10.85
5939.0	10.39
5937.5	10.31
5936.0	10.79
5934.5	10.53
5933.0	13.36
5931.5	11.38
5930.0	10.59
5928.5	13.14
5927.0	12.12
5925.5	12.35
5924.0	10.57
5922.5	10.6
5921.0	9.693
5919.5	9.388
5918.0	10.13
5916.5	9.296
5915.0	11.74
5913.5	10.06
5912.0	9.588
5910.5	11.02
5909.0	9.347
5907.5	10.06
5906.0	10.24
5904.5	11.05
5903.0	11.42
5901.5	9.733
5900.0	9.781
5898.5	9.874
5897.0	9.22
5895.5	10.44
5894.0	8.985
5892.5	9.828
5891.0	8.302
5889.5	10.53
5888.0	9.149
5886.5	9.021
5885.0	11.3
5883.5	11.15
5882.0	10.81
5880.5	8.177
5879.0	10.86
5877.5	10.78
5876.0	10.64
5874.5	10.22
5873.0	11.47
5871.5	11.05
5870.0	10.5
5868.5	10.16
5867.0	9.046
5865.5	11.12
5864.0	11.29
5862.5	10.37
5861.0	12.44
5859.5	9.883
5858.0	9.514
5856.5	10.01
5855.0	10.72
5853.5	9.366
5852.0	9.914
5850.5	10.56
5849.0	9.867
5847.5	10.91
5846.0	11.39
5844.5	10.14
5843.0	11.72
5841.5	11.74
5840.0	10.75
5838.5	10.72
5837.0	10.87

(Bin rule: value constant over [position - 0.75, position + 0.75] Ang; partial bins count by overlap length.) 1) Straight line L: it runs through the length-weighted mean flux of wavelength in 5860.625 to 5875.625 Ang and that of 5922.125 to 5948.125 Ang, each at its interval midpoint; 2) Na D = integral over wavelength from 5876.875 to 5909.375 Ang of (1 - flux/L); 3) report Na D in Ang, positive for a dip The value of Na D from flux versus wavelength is 2.6 Ang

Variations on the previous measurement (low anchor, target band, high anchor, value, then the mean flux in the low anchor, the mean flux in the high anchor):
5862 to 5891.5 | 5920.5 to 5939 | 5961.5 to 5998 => -1.73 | 10.3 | 10.3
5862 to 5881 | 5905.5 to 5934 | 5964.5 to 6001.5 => -1.00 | 10.5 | 10.3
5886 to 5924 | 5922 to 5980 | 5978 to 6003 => -2.88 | 9.96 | 10.4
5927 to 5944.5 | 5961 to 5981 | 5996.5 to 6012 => 1.39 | 11.3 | 10.7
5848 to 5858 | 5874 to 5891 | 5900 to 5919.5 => 0.00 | 10.1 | 10.3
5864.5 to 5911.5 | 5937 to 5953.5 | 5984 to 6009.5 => -0.32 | 10.2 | 10.5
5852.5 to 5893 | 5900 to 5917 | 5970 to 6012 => 0.06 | 10.3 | 10.5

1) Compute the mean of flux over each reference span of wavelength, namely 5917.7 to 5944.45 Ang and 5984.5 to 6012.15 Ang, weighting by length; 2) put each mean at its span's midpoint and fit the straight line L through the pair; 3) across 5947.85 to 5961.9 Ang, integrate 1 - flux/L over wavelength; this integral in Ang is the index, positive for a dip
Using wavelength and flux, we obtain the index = 0.6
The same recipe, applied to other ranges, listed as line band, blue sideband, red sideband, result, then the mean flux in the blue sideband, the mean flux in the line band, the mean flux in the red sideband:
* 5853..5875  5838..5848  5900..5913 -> 0.6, 11.1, 10.5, 10.3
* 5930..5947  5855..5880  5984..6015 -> -0.5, 10.6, 11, 10.7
